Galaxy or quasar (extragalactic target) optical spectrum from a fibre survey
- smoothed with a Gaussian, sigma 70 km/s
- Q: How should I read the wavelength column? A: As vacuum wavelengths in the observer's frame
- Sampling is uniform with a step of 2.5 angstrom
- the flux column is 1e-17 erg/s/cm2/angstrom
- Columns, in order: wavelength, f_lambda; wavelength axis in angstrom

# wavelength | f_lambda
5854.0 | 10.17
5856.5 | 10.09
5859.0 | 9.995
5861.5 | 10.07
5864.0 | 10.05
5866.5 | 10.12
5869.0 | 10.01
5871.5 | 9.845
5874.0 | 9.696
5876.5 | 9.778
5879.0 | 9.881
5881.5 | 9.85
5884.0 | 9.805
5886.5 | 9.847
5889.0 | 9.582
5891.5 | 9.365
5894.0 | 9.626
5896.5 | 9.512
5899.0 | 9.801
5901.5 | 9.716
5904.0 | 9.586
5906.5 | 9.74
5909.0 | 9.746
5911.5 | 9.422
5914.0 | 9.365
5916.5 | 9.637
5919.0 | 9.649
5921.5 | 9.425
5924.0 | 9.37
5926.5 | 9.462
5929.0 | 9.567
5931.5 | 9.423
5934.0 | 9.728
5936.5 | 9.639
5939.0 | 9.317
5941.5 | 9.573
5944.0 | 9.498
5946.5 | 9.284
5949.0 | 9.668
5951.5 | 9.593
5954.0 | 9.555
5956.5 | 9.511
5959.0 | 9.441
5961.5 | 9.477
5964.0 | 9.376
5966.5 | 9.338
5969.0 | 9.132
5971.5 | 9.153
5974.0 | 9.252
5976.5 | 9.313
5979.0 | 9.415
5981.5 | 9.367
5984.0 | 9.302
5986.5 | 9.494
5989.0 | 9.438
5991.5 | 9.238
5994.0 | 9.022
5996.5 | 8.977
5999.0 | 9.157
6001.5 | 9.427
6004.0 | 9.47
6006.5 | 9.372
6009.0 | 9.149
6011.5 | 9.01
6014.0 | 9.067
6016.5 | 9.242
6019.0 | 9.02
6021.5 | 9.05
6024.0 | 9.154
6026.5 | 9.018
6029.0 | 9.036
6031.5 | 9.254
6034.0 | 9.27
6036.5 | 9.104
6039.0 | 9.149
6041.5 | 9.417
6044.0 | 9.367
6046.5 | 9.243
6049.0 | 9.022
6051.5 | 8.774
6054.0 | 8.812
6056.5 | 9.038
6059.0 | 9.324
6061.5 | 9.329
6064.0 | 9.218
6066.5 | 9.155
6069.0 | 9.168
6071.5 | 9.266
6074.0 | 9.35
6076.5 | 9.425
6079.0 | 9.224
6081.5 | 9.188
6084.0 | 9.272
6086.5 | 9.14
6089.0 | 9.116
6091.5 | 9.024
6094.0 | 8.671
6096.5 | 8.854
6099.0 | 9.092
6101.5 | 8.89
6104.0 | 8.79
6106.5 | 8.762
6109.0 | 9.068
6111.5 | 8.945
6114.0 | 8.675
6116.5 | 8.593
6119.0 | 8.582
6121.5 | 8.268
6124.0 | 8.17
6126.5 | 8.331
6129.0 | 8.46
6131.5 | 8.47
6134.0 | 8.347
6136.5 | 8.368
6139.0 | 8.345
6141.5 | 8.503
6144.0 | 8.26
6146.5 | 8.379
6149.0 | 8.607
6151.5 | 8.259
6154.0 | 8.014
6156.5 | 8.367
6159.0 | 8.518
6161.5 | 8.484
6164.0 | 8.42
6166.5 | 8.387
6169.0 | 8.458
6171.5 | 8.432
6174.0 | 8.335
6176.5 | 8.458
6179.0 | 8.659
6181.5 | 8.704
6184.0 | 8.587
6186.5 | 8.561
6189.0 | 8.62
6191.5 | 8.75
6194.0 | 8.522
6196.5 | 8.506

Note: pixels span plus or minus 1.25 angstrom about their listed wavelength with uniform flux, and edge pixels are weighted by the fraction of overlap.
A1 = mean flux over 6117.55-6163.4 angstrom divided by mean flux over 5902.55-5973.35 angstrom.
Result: 0.88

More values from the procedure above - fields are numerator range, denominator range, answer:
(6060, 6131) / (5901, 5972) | 0.94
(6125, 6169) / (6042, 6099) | 0.92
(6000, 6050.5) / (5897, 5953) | 0.96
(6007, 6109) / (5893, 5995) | 0.96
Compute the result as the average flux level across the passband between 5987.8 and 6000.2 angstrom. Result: 9.17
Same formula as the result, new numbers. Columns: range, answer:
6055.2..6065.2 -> 9.23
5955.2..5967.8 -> 9.43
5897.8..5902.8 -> 9.76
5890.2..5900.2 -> 9.57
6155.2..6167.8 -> 8.43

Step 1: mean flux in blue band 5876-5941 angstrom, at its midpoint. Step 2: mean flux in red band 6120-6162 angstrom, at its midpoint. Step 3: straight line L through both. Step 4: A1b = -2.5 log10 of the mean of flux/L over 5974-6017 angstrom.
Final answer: -0.01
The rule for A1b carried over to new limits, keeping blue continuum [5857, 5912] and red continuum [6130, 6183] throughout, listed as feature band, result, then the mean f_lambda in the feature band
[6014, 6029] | 0.00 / 9.09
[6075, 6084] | -0.06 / 9.28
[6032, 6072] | -0.03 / 9.17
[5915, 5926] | 0.01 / 9.51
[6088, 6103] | -0.03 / 8.94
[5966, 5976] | 0.02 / 9.22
